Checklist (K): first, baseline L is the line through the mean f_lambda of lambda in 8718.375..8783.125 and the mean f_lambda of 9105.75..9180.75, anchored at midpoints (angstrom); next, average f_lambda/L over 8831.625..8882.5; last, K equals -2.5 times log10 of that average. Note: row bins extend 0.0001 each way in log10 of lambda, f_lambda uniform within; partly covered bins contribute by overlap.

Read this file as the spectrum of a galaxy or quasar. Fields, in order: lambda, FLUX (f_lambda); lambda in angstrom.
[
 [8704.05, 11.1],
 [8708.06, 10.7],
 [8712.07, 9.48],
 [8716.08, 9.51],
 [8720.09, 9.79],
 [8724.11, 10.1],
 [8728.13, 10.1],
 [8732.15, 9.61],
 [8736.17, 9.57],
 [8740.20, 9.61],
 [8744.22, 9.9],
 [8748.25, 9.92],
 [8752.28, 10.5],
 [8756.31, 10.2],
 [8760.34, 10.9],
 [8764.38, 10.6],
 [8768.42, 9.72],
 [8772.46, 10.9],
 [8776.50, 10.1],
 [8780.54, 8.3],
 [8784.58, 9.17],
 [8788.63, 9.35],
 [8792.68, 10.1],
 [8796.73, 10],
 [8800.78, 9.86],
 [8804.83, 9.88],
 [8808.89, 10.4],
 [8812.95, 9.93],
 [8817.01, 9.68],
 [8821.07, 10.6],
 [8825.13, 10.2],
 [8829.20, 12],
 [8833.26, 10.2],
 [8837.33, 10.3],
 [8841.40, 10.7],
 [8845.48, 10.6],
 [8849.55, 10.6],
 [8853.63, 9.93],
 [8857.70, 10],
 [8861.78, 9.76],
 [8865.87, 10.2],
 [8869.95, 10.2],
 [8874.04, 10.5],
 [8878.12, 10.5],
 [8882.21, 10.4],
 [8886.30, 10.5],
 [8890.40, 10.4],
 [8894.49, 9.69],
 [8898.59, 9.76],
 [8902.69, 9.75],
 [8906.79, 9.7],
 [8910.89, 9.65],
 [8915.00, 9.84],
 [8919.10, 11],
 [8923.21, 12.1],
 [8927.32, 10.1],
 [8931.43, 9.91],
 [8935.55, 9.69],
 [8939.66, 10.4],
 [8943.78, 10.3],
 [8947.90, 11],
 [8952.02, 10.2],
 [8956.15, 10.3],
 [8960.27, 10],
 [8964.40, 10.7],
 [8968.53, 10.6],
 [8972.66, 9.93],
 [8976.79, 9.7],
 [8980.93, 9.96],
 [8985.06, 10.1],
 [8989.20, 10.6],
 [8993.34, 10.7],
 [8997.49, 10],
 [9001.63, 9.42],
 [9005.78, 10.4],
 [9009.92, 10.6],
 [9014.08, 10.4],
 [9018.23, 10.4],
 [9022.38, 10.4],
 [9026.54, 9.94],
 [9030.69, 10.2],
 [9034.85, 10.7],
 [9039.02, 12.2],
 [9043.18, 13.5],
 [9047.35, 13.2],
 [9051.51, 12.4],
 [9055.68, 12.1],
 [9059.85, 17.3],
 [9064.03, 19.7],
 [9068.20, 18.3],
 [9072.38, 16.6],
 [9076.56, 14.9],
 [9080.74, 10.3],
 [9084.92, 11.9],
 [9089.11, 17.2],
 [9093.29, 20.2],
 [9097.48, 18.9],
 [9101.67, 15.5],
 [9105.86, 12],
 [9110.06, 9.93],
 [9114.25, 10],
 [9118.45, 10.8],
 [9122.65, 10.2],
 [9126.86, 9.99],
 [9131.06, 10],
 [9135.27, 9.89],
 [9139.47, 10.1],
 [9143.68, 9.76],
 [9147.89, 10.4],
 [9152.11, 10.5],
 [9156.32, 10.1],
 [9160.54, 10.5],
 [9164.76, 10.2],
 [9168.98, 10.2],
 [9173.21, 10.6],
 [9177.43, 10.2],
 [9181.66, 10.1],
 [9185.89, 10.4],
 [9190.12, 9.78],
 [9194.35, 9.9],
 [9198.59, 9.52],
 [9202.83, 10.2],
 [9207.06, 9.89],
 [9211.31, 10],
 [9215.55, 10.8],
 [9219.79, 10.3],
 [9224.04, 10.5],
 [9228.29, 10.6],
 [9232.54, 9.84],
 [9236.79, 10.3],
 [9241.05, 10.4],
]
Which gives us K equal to -0.03 mag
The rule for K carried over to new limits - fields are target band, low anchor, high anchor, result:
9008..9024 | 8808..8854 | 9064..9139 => 0.19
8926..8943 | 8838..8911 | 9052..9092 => 0.17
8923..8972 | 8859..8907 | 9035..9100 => 0.15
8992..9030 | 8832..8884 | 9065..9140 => 0.19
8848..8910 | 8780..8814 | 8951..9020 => -0.02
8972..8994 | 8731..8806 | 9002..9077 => 0.20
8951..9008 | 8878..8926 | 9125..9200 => 0.00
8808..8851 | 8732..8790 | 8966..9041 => -0.05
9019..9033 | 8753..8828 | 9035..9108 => 0.35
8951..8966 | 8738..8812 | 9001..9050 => 0.05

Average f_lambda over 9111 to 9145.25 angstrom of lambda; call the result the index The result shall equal 10.1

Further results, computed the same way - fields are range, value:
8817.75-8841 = 10.6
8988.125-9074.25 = 12.4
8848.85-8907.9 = 10.1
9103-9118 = 10.9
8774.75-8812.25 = 9.69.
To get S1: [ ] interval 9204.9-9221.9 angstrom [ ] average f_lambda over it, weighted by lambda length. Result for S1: 10.3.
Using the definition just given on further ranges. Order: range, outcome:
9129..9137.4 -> 9.95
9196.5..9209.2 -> 9.87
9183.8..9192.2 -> 10.1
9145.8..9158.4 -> 10.3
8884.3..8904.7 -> 10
